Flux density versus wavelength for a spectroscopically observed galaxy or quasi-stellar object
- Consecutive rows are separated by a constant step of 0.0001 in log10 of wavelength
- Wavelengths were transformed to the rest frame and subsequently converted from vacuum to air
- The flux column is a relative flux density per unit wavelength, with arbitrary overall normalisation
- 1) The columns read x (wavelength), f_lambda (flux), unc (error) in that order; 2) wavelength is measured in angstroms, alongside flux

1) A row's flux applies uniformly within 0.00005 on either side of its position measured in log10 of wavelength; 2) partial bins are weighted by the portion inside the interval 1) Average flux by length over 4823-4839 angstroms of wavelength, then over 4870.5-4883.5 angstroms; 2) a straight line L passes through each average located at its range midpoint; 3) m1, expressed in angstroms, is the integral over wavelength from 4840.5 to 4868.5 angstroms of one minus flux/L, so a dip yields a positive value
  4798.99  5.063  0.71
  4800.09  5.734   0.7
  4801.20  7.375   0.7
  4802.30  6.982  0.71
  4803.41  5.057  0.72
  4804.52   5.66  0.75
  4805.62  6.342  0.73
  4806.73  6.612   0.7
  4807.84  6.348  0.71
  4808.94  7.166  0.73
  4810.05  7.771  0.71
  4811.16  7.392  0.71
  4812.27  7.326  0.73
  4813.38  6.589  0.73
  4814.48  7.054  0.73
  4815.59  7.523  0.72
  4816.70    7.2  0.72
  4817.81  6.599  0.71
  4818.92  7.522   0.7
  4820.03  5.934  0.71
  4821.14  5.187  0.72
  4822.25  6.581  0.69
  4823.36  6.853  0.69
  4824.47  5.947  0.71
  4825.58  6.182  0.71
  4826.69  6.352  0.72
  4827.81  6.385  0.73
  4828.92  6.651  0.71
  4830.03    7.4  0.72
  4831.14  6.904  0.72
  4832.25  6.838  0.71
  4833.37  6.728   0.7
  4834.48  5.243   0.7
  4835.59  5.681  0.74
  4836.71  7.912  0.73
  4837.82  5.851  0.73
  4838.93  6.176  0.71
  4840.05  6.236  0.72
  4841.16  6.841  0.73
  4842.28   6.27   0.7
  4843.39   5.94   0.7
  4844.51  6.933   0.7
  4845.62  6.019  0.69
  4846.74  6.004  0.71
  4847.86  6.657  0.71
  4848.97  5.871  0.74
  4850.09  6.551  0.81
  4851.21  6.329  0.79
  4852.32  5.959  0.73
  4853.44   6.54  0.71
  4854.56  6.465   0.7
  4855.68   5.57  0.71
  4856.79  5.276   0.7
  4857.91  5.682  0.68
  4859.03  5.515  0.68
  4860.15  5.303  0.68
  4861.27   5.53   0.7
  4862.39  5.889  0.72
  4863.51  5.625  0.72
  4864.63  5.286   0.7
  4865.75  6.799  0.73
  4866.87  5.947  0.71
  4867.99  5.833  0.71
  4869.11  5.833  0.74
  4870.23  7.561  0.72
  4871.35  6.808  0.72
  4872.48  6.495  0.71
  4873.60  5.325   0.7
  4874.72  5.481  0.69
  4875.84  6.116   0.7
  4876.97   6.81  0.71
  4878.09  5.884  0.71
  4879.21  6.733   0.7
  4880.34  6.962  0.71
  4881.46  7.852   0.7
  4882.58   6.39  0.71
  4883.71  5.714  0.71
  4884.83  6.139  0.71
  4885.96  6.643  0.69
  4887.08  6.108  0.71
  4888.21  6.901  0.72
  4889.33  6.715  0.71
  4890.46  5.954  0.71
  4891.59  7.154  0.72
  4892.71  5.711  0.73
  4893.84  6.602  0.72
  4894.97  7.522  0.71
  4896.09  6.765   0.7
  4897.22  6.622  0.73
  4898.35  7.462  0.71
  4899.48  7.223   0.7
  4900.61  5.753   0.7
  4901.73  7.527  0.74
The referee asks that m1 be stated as 1.9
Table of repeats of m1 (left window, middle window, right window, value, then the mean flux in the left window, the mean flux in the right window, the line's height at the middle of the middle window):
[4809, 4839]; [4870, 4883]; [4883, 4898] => 0.1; 6.67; 6.51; 6.55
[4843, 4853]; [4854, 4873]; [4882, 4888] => 0.9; 6.26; 6.24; 6.25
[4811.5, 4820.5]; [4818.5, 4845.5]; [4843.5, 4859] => 0.7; 6.99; 6.11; 6.59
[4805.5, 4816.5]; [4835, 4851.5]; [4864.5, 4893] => 0.9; 7.04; 6.38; 6.73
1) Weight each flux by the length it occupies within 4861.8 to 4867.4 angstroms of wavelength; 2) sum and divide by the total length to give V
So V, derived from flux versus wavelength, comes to 5.91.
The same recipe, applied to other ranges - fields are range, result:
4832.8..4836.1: 5.89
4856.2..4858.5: 5.49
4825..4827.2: 6.27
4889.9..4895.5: 6.58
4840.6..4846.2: 6.4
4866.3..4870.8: 6.3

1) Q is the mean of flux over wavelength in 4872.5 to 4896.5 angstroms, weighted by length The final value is 6.45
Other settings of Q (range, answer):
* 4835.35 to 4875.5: 6.11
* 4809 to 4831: 6.77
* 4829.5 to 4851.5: 6.42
